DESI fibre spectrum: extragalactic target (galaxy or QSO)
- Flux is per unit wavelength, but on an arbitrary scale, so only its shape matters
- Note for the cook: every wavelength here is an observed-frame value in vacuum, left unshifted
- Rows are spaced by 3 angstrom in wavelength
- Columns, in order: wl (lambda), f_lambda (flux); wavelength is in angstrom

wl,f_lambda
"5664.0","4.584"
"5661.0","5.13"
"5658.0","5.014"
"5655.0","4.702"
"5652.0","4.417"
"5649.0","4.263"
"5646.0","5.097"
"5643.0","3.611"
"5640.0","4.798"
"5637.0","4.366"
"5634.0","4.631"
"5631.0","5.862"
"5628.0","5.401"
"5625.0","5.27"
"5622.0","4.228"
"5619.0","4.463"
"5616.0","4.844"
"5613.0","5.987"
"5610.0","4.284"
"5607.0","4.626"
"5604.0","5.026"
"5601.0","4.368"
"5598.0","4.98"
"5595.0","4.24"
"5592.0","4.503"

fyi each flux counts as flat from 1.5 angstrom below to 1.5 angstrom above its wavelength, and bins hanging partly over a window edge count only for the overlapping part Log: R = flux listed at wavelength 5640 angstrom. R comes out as 4.798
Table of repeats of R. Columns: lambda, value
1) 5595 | 4.24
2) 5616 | 4.844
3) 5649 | 4.263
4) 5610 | 4.284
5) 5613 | 5.987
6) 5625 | 5.27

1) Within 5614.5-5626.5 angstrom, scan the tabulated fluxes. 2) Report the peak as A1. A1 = 5.27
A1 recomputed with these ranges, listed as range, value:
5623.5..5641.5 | 5.862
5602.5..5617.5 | 5.987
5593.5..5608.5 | 5.026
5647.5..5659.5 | 5.014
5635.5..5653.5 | 5.097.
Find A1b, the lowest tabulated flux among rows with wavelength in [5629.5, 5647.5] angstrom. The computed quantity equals 3.611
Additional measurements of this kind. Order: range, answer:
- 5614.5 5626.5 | 4.228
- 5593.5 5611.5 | 4.24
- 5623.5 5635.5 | 4.631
